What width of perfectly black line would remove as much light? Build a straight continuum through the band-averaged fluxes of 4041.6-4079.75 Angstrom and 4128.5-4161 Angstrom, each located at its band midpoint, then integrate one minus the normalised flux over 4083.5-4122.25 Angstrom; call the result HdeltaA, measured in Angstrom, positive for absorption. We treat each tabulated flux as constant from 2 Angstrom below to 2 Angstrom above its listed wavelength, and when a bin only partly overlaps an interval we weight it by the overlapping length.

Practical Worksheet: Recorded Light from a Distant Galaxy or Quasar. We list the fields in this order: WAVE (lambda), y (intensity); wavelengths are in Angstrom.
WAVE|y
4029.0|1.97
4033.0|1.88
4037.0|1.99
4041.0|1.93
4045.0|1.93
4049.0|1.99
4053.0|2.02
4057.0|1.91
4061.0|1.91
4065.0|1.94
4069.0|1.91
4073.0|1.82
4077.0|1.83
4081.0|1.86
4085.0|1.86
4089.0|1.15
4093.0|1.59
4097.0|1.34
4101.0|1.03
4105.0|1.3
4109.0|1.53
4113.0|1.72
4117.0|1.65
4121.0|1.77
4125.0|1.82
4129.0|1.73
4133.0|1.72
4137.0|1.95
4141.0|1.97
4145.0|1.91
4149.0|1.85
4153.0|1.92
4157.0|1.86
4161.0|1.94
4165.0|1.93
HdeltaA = 8.4 Angstrom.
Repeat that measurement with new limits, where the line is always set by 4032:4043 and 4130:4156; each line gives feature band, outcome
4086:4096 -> 2.6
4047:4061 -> -0.3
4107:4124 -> 2.0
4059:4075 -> 0.2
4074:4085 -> 0.4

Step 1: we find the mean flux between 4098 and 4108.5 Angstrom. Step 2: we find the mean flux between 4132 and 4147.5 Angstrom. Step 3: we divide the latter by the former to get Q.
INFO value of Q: 1.54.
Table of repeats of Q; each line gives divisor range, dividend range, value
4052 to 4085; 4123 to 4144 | 0.97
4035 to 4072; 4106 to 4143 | 0.90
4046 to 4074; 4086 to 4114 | 0.72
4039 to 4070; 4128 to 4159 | 0.96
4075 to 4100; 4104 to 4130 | 1.05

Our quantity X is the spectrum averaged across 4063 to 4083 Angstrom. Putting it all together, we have 1.87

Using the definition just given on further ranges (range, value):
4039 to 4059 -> 1.96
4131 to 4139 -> 1.83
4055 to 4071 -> 1.92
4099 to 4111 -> 1.29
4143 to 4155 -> 1.89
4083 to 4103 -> 1.39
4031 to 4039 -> 1.94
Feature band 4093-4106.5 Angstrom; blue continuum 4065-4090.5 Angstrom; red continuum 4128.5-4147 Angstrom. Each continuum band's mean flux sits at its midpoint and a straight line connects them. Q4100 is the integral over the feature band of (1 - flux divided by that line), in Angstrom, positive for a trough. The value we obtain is 3.95 Angstrom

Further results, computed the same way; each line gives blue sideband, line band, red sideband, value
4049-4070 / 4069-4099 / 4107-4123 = 2.8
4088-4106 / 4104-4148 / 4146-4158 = -4.0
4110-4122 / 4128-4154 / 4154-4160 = -0.8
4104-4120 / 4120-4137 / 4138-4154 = -0.4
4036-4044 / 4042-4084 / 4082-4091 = -4.0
